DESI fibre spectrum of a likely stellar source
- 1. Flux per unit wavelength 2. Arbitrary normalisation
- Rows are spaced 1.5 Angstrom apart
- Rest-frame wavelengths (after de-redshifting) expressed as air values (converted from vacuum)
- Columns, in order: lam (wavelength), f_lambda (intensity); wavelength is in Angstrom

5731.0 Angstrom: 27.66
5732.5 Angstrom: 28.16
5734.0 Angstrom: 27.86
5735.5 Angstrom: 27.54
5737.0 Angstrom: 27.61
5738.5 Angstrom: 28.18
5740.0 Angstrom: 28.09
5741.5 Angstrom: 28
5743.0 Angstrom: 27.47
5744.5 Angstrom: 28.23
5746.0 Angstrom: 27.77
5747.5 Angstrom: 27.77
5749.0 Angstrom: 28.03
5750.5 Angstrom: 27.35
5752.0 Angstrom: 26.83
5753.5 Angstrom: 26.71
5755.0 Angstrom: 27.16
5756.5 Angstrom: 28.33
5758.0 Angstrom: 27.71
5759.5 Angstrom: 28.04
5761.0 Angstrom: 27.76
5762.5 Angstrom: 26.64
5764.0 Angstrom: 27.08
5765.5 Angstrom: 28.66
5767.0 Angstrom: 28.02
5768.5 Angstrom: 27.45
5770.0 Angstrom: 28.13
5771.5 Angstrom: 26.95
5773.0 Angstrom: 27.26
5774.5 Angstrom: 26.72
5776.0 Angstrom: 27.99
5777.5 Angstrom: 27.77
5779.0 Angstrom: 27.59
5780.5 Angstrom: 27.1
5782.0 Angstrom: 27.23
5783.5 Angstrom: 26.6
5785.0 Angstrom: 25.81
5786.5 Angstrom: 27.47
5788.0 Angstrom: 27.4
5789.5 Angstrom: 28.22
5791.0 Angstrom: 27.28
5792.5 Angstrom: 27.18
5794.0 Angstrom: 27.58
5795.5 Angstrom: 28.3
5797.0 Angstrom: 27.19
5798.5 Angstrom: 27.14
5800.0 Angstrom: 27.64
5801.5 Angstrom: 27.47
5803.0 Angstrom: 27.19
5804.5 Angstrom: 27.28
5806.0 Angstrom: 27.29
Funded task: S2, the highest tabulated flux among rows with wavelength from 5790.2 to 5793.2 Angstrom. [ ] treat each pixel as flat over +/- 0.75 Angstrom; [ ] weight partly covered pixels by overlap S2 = 27.28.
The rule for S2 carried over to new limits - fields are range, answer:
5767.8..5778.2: 28.13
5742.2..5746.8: 28.23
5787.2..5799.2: 28.3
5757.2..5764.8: 28.04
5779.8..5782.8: 27.23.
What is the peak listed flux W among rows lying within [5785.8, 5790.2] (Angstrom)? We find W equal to 28.22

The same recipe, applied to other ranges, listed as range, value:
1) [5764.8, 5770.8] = 28.66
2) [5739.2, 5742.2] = 28.09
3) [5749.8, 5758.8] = 28.33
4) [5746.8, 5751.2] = 28.03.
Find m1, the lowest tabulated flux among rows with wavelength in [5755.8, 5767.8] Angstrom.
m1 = 26.64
